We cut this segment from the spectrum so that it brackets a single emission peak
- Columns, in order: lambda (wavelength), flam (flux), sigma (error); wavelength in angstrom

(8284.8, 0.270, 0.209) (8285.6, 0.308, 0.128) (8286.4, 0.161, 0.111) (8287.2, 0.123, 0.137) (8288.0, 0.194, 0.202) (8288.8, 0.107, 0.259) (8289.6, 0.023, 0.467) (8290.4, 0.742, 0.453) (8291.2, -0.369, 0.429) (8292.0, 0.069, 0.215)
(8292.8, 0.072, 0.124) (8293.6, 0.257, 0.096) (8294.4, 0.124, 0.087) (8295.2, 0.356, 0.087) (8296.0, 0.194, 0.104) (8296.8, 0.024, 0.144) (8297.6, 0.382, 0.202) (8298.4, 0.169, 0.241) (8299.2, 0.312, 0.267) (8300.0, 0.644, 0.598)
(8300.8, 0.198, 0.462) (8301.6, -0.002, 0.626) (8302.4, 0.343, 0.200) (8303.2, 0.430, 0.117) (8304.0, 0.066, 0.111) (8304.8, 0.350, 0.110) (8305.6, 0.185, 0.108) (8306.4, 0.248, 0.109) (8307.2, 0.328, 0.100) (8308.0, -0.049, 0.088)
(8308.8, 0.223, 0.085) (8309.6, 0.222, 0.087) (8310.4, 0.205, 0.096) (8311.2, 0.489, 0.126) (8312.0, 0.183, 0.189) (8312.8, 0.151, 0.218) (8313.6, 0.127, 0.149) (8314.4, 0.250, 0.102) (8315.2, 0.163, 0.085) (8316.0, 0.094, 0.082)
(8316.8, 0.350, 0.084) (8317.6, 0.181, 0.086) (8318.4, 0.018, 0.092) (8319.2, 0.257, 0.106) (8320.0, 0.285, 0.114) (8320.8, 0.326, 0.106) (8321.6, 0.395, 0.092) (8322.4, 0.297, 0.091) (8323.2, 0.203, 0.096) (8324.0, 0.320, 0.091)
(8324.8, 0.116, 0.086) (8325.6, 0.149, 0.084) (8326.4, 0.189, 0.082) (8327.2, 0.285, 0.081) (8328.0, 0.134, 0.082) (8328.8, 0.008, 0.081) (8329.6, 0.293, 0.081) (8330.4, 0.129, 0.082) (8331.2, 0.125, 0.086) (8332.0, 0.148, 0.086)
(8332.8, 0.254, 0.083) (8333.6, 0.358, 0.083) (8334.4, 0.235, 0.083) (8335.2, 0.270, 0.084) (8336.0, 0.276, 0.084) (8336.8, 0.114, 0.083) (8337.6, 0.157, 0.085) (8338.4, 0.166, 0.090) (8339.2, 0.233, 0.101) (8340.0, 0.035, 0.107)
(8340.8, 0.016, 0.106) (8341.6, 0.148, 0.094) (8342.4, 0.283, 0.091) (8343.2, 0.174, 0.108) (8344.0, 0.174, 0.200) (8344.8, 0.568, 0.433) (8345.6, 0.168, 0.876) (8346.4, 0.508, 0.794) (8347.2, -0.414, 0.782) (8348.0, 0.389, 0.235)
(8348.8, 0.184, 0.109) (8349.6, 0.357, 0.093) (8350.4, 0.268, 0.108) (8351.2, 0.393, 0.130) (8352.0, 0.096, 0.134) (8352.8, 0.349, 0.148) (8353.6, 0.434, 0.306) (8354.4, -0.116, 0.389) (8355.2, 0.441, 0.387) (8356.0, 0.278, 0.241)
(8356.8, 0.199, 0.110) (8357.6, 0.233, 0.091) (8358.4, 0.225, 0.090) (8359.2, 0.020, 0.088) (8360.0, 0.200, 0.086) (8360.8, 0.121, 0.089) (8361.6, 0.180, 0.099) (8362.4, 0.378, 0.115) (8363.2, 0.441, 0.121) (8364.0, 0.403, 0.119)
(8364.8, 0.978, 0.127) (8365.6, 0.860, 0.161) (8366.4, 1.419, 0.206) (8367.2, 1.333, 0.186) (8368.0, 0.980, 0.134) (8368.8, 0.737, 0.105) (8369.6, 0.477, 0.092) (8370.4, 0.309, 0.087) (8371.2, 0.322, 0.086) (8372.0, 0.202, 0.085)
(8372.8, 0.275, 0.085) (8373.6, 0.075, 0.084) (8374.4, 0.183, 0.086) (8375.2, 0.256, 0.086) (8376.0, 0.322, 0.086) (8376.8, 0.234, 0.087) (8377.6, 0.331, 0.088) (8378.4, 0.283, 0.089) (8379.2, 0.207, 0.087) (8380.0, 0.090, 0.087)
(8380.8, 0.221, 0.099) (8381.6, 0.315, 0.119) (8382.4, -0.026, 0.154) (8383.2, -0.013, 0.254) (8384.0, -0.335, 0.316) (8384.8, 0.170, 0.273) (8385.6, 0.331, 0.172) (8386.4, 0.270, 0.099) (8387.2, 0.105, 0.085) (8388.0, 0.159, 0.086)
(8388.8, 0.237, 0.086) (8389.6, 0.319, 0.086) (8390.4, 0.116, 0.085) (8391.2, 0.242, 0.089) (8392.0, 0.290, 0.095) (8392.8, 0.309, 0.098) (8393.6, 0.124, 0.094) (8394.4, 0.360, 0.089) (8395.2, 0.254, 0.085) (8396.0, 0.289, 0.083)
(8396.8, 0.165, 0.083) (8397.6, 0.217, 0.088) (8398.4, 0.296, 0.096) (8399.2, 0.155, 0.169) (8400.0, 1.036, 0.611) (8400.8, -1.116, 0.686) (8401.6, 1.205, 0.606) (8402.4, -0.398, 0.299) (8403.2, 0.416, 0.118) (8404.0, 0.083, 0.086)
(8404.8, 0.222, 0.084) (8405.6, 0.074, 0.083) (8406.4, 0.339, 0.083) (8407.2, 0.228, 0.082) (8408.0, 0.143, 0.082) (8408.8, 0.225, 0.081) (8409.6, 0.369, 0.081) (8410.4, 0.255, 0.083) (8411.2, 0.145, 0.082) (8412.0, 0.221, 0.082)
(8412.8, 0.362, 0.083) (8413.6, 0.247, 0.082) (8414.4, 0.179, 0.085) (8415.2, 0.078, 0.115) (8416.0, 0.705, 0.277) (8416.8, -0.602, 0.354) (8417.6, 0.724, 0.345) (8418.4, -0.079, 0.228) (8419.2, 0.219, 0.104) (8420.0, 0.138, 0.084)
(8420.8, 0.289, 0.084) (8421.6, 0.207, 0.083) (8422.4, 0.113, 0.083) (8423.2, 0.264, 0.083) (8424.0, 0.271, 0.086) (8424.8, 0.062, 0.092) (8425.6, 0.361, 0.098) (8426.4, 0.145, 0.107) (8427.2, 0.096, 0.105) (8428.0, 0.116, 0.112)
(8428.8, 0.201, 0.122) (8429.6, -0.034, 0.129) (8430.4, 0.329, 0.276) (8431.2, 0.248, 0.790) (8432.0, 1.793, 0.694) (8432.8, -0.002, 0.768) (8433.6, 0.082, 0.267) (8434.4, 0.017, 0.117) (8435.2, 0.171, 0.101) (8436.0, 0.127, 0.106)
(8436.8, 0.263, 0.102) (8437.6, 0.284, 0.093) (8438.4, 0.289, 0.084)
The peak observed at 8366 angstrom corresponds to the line H-gamma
